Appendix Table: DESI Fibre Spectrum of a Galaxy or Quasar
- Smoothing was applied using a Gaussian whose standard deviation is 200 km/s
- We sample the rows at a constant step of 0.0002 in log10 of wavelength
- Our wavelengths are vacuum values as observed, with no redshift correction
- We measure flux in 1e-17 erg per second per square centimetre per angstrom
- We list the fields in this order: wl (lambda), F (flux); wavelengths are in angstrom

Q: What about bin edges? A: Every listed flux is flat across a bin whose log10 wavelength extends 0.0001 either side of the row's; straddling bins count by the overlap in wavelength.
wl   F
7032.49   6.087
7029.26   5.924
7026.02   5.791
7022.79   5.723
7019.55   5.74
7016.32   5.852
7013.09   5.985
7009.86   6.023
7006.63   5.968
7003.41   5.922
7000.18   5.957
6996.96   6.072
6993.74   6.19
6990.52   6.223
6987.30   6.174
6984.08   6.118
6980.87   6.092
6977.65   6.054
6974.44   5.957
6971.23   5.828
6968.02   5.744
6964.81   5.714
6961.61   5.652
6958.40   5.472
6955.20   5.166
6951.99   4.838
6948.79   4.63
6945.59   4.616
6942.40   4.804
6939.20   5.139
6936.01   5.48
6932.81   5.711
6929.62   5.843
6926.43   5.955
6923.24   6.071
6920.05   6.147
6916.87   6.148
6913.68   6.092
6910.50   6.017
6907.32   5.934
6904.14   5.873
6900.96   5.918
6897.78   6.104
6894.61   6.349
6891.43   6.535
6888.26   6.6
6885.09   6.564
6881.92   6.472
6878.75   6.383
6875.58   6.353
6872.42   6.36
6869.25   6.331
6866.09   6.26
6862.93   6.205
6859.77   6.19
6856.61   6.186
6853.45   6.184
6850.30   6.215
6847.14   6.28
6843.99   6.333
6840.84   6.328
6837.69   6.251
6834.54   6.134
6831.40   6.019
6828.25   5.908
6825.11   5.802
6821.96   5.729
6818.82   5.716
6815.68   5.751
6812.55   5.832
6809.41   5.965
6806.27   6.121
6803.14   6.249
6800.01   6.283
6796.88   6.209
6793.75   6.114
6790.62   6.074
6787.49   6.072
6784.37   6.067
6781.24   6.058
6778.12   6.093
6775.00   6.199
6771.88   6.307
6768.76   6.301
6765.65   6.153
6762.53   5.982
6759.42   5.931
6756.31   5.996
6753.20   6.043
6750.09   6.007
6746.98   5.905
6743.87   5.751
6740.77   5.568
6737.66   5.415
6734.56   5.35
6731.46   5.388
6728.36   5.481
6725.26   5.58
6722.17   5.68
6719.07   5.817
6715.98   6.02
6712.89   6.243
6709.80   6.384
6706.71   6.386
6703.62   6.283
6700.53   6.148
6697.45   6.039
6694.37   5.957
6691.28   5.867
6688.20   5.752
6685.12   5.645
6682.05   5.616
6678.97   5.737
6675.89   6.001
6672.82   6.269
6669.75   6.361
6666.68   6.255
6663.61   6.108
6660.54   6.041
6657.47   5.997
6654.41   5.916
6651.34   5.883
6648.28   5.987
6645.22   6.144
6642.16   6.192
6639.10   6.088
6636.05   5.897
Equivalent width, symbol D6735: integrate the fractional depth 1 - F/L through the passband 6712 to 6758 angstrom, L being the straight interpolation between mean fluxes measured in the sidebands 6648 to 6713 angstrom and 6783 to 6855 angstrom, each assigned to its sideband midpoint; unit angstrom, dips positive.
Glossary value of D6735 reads 2.3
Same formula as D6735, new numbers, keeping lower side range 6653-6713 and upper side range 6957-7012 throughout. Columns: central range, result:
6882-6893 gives -1.05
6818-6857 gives -0.58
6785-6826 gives 0.07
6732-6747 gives 1.18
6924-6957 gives 4.01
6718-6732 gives 1.01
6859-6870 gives -0.47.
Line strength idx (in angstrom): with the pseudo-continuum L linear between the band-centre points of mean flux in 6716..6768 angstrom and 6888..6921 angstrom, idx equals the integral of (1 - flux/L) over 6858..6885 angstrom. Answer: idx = -1.2 angstrom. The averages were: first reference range 5.77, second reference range 6.14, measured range 6.33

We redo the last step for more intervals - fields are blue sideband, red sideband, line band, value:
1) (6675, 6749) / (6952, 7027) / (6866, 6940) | -3.3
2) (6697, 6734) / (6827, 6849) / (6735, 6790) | 0.5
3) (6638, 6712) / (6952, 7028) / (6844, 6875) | -1.6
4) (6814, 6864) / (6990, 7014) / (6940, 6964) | 4.0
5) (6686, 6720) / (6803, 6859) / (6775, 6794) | -0.1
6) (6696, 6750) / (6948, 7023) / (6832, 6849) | -1.2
